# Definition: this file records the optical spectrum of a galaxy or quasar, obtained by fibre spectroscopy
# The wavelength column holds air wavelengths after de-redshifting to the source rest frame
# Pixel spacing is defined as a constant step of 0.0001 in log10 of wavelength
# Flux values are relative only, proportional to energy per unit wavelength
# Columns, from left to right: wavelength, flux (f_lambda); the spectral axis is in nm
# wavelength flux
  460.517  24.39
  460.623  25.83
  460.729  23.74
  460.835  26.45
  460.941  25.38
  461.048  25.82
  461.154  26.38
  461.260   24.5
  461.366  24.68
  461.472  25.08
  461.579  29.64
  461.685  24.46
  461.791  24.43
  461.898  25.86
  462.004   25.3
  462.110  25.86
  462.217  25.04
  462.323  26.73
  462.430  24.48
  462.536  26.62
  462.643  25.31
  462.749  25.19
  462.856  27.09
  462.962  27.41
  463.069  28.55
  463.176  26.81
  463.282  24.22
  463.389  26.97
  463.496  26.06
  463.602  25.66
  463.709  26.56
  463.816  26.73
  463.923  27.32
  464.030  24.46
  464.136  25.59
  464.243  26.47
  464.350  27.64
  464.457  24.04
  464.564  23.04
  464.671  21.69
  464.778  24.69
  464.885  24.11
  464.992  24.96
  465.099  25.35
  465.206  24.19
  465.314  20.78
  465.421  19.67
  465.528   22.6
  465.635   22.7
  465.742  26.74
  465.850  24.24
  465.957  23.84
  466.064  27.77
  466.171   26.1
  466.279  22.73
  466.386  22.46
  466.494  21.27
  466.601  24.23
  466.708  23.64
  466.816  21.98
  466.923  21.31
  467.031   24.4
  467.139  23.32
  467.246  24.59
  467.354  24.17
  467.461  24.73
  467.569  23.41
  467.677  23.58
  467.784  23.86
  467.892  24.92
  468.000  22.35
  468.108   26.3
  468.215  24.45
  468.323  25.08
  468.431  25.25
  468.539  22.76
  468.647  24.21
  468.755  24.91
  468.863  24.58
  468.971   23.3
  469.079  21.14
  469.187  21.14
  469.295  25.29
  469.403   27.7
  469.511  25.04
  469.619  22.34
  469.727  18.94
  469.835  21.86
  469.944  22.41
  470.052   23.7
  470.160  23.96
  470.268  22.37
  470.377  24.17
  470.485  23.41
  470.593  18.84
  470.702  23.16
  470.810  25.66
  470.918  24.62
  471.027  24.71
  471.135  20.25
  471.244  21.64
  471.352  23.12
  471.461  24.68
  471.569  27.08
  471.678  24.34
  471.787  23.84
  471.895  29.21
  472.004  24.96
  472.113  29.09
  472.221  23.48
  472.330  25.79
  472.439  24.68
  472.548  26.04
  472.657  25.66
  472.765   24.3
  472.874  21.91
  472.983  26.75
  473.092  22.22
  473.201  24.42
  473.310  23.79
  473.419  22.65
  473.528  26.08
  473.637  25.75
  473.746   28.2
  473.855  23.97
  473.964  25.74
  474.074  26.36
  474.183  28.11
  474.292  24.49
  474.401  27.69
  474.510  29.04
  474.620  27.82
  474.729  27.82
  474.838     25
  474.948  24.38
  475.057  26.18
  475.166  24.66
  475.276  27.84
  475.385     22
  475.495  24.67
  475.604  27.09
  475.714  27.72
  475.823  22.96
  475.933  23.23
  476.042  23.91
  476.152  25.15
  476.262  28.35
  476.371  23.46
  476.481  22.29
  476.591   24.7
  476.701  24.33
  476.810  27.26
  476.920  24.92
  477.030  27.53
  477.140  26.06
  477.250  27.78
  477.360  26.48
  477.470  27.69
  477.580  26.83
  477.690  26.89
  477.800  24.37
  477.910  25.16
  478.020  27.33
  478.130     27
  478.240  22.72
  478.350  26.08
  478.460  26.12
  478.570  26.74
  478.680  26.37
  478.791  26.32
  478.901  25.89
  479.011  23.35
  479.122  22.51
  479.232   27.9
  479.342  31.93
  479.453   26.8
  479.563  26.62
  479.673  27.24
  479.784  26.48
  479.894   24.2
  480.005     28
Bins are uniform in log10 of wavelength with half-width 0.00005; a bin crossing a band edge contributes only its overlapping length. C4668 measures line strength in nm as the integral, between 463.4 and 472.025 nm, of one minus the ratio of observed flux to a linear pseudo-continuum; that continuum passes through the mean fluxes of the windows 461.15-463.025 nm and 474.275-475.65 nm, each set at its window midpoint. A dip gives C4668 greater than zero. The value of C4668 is 0.63 nm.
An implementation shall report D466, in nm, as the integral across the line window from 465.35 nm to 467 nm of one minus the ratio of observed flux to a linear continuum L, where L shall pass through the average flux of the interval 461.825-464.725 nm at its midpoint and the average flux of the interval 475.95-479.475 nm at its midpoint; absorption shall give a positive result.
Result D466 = 0.15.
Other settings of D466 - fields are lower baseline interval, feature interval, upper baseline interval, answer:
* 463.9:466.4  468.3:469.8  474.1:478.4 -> 0.072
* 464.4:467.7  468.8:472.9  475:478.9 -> 0.101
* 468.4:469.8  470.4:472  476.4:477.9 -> 0.014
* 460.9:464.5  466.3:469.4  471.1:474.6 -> 0.225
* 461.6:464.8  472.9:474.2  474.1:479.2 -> 0.029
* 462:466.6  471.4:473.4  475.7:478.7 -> 0.027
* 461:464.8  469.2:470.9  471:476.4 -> 0.147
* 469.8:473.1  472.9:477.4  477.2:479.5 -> -0.045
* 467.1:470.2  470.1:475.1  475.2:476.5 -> -0.106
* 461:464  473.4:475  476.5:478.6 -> -0.016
